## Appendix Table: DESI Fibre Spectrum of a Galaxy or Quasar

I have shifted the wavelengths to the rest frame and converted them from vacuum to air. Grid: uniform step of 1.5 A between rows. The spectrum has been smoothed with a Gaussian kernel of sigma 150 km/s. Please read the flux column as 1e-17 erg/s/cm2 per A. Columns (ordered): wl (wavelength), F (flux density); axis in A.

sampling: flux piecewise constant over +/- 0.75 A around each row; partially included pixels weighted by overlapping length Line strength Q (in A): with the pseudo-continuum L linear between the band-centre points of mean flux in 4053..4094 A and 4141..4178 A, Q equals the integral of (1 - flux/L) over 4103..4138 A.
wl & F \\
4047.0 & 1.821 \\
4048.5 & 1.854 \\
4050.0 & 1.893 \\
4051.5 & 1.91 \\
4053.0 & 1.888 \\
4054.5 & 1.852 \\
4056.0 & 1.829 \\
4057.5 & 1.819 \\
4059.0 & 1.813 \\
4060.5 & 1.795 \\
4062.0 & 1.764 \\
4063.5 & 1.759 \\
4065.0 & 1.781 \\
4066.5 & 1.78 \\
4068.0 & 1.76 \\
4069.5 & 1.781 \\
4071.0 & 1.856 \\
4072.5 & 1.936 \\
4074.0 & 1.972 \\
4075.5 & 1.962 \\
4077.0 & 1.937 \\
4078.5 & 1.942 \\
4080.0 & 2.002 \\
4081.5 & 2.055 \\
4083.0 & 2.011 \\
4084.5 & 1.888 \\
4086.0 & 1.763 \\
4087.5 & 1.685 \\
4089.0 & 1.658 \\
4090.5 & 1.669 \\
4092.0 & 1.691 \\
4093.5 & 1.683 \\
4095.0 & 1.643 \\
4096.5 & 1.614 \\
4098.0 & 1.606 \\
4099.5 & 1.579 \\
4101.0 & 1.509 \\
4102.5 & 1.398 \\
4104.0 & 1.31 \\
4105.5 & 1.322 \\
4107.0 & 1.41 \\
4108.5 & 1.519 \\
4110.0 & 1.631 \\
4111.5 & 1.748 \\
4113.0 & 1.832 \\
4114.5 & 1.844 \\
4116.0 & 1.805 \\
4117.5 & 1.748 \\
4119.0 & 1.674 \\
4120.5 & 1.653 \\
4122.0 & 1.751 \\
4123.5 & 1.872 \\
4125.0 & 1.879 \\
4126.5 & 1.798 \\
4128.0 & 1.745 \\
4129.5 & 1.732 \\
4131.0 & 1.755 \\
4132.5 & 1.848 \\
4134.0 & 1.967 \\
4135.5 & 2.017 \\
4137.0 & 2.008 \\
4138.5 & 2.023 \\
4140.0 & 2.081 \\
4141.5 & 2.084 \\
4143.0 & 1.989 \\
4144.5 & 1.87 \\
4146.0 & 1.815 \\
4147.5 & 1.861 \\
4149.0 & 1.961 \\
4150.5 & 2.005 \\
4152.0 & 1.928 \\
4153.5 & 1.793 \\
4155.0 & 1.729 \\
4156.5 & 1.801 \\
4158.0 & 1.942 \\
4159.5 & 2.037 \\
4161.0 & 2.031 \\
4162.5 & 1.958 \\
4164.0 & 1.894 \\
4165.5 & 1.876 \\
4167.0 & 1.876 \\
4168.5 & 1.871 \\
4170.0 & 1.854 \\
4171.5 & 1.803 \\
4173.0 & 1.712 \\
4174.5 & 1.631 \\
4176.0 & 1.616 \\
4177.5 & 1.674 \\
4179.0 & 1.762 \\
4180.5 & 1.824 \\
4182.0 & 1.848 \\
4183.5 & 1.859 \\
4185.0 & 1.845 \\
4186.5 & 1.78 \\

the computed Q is 2.22 A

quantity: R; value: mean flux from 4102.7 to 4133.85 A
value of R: 1.69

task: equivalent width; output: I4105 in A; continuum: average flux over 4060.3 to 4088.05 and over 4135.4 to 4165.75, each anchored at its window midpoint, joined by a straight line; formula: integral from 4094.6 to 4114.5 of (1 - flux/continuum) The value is 3.6 A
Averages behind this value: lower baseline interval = 1.87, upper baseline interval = 1.94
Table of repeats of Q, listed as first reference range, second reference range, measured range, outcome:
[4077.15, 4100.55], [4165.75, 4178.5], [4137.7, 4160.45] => -2.2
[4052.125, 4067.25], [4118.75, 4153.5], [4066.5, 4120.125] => 3.3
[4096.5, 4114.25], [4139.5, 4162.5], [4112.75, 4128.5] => -1.0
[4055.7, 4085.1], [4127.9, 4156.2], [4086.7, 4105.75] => 3.1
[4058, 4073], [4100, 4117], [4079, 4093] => -1.1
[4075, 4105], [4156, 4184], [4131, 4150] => -1.7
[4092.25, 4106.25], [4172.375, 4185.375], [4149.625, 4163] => -1.8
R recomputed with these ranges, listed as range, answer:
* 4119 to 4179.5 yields 1.86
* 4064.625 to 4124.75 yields 1.73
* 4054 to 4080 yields 1.85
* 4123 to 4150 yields 1.91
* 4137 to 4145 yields 2.01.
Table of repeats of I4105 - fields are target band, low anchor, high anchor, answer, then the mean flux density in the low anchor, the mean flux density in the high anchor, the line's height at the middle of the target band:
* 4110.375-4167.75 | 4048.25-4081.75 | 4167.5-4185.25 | -2.2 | 1.86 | 1.77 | 1.8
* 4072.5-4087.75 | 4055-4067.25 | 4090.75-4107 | -2.4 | 1.79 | 1.53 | 1.66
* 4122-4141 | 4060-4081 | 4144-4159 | -0.2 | 1.86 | 1.87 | 1.87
